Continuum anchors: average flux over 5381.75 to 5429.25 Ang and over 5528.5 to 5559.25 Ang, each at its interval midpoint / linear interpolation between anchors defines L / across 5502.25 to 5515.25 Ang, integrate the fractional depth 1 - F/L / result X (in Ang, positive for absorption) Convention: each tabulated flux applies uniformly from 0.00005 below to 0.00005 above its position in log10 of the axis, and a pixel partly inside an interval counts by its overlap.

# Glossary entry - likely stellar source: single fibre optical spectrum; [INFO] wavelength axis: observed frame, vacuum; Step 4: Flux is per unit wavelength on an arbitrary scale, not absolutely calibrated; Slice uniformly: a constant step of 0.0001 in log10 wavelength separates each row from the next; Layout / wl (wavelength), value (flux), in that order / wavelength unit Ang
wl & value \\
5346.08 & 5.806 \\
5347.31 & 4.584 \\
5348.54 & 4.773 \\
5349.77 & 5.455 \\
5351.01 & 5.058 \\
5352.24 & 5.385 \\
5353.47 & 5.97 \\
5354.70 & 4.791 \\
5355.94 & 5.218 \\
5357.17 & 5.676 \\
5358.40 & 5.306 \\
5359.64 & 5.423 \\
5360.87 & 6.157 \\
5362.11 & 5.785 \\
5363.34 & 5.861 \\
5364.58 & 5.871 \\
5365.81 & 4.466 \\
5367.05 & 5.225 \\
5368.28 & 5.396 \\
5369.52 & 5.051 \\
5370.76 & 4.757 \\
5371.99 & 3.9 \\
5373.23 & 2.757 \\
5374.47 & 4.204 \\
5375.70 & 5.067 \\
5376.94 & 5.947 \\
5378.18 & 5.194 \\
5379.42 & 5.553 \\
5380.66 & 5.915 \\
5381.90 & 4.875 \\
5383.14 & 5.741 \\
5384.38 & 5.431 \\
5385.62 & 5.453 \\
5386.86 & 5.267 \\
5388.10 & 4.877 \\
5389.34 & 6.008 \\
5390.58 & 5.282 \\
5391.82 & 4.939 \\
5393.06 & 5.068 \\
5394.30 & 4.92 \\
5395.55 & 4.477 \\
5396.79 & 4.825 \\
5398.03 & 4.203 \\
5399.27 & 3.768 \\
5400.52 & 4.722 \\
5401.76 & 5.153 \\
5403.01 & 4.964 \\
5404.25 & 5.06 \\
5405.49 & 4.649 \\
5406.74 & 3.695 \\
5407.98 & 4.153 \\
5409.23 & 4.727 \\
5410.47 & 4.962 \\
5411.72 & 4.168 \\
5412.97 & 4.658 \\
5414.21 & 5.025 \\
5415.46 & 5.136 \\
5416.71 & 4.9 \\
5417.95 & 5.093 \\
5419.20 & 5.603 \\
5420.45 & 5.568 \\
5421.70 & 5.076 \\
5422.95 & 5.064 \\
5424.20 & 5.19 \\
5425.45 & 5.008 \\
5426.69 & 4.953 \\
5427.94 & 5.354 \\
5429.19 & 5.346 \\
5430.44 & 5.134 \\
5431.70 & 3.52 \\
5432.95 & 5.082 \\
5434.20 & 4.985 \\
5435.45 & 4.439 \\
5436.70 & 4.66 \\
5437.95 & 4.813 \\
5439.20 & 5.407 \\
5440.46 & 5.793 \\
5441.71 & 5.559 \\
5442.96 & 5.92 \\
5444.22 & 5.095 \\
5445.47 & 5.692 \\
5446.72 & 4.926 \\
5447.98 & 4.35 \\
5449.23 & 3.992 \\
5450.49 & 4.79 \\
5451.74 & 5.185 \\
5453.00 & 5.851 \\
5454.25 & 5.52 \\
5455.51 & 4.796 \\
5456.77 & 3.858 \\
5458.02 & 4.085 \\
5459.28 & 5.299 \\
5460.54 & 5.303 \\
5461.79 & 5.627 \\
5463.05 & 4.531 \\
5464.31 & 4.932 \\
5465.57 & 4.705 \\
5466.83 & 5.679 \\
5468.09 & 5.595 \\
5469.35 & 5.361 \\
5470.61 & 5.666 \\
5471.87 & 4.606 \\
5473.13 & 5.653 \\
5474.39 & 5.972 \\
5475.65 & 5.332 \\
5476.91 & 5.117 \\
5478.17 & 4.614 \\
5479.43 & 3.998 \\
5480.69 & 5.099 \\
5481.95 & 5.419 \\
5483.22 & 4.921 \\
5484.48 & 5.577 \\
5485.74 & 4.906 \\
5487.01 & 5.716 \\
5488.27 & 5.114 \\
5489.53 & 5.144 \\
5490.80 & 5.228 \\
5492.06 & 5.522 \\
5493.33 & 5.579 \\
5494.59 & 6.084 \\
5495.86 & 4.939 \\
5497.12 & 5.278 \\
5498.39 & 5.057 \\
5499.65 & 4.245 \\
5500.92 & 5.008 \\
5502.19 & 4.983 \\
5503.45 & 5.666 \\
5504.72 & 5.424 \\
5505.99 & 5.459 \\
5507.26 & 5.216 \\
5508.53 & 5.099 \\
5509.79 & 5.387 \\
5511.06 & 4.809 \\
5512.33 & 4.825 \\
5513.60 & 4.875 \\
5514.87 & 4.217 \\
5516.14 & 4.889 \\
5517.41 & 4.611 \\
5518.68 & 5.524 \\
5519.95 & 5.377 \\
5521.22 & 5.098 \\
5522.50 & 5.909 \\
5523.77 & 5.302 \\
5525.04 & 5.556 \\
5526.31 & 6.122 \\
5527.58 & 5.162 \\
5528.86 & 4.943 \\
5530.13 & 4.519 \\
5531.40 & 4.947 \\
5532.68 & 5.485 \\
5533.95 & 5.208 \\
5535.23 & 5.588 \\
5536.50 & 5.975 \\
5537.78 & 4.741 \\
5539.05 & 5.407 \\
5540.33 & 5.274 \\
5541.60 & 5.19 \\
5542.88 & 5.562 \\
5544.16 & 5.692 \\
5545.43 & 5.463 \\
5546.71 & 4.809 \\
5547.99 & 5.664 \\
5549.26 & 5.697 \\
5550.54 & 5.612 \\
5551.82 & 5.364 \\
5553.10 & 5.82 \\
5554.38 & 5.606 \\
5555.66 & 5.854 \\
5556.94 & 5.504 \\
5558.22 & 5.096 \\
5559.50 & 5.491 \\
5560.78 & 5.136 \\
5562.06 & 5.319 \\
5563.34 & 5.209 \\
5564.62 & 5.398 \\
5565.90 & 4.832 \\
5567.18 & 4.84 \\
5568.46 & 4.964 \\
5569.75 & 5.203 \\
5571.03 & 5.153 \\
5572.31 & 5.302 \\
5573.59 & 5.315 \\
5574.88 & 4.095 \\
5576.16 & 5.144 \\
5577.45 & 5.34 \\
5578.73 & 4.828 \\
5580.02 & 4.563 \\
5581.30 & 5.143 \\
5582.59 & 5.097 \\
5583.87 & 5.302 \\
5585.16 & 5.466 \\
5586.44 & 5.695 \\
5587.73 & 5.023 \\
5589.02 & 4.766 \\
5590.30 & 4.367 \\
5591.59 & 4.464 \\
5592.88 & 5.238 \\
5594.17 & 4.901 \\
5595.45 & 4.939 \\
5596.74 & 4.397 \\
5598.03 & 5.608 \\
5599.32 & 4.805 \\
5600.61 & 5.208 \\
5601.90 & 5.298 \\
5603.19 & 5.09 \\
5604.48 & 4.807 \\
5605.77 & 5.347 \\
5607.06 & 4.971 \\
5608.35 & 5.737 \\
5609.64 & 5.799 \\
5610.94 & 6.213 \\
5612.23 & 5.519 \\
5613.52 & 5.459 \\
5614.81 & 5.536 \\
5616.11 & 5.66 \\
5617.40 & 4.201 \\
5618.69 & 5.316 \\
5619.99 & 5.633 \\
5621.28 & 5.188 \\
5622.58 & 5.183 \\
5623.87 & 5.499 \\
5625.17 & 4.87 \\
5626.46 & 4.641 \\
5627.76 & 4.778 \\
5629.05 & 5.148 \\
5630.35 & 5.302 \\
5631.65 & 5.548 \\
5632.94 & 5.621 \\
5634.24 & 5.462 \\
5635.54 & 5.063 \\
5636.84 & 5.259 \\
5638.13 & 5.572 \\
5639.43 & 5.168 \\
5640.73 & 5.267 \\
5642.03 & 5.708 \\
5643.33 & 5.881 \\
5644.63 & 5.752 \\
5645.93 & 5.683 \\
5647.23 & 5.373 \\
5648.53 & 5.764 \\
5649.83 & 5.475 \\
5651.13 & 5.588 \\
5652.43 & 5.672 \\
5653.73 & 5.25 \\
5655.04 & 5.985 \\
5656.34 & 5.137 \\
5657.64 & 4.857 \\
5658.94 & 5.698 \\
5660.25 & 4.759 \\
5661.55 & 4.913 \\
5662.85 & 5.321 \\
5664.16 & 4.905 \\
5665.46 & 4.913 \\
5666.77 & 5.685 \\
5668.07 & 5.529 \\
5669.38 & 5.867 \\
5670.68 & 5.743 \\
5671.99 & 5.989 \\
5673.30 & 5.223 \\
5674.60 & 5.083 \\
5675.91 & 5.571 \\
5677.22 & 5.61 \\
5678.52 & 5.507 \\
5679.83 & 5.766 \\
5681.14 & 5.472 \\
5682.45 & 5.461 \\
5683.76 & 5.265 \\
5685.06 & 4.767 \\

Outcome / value 0.4 Ang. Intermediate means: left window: 4.95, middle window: 5.11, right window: 5.38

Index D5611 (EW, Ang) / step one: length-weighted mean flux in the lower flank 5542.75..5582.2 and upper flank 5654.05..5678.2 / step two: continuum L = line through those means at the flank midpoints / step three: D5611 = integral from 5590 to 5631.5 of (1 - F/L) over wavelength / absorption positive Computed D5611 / 1.1 Ang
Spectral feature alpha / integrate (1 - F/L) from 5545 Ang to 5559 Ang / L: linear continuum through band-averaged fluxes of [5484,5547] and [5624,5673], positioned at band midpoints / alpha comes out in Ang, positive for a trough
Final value -0.6 Ang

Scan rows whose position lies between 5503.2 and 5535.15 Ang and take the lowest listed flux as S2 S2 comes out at 4.217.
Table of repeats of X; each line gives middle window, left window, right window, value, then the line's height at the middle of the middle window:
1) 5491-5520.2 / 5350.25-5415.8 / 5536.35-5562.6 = 1.05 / 5.32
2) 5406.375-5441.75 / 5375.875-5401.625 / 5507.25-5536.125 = 1.39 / 5.13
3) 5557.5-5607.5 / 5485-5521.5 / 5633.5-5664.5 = 2.17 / 5.29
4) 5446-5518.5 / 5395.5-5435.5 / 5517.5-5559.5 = 0.67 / 5.13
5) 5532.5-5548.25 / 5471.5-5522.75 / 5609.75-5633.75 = -0.52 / 5.21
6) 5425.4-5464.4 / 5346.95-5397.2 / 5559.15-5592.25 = 1.03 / 5.13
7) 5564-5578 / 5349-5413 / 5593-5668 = 0.50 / 5.24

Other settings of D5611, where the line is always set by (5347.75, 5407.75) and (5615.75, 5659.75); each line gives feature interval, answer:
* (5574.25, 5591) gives 1.0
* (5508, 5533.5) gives 0.4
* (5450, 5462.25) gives 0.3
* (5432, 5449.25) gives 0.3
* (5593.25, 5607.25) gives 0.7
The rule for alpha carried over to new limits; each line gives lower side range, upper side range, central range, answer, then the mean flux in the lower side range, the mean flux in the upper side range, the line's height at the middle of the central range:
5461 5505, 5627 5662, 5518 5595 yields 0.7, 5.21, 5.4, 5.29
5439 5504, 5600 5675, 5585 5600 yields 1.0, 5.16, 5.37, 5.31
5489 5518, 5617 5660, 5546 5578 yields -0.3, 5.11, 5.35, 5.21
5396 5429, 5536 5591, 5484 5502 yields -0.6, 4.84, 5.24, 5.05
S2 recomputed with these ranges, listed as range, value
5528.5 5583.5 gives 4.095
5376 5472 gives 3.52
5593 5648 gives 4.201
